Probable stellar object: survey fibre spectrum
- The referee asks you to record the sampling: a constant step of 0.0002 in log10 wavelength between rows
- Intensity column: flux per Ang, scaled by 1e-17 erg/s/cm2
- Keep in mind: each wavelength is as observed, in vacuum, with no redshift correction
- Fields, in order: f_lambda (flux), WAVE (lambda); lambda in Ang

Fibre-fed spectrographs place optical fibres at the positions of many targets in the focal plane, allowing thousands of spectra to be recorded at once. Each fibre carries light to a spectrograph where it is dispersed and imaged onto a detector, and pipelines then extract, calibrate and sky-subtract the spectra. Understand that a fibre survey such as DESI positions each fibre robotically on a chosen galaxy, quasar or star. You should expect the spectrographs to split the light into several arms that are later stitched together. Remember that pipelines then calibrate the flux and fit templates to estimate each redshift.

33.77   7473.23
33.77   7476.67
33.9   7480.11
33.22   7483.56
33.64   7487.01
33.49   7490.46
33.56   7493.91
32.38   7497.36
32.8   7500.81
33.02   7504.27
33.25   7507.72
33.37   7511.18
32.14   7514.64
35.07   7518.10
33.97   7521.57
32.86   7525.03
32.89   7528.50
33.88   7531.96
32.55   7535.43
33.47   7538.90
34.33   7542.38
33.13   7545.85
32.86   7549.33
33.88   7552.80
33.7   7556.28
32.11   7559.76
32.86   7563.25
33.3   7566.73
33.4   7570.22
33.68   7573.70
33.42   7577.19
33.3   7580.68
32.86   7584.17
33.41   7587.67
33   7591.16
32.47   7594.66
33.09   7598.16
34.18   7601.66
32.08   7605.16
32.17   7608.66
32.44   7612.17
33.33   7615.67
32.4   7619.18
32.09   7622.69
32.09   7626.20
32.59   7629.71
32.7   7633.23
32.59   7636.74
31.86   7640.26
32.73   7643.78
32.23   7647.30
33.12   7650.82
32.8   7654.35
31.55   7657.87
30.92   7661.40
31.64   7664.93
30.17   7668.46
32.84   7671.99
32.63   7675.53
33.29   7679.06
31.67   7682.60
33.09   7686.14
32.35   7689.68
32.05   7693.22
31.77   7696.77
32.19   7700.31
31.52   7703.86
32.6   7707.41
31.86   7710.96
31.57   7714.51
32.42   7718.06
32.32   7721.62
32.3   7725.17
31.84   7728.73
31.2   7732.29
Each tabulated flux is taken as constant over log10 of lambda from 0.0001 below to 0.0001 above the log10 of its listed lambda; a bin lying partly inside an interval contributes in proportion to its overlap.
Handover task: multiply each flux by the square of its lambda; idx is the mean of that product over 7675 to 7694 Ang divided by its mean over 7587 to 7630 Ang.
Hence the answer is 1.0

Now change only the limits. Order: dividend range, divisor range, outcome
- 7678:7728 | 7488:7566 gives 1.01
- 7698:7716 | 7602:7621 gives 1.00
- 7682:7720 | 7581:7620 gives 1.00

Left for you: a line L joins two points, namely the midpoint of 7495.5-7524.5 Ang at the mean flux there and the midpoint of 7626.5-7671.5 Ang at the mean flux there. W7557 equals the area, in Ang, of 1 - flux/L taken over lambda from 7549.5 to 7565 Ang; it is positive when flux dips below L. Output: -0.1 Ang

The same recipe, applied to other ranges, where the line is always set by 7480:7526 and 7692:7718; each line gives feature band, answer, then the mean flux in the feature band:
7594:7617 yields -0.1 Ang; 32.8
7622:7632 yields 0.1 Ang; 32.3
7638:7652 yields 0.0 Ang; 32.5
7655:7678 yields 0.4 Ang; 31.7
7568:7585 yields -0.3 Ang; 33.4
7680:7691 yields -0.1 Ang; 32.4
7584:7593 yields -0.1 Ang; 33.1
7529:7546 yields -0.2 Ang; 33.5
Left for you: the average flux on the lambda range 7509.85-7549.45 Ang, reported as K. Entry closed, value 33.4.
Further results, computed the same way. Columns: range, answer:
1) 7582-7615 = 32.9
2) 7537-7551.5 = 33.5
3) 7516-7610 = 33.3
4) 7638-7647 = 32.3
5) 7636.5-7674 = 32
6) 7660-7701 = 32.1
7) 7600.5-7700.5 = 32.3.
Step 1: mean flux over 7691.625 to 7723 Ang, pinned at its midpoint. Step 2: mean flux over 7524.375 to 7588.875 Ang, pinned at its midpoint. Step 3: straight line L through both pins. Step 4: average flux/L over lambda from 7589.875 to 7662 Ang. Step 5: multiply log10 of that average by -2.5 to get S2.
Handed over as 0.01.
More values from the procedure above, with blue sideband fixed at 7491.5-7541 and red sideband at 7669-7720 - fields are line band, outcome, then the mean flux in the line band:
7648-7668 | 0.018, 31.9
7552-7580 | -0.010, 33.3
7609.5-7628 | 0.007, 32.5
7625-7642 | 0.006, 32.4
